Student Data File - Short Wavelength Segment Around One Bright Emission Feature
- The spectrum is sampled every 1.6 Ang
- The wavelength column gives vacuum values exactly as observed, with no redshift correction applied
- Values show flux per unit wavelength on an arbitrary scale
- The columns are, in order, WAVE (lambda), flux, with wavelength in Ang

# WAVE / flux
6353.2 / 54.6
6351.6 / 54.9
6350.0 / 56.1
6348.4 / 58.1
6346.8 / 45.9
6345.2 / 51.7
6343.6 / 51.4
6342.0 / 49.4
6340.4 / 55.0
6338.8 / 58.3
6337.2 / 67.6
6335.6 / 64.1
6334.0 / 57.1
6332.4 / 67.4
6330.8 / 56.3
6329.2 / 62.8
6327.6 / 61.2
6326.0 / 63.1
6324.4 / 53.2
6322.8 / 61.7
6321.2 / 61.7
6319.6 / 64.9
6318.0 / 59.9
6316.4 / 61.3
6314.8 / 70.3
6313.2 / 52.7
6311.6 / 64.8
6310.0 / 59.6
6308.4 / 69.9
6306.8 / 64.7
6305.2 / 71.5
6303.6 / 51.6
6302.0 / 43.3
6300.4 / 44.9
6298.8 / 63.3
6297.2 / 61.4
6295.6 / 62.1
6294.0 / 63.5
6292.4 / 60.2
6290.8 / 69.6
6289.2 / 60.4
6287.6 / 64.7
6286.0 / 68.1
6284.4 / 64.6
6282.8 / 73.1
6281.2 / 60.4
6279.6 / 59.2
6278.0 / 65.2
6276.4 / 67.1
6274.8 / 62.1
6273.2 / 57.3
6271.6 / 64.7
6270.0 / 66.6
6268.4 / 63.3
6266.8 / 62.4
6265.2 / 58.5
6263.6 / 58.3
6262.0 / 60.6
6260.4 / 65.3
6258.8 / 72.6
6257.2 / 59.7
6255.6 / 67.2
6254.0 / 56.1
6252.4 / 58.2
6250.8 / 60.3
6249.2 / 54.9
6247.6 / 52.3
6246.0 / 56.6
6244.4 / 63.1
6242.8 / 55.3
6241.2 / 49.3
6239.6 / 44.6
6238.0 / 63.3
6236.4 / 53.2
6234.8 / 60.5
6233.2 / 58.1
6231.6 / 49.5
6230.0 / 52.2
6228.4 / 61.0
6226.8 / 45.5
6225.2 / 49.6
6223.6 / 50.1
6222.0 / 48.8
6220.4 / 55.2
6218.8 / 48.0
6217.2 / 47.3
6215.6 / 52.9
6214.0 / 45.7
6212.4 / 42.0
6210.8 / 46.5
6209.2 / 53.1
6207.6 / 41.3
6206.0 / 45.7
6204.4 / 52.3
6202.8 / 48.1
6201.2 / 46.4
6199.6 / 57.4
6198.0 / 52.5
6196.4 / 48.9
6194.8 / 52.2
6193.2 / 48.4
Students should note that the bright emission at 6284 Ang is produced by C III]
